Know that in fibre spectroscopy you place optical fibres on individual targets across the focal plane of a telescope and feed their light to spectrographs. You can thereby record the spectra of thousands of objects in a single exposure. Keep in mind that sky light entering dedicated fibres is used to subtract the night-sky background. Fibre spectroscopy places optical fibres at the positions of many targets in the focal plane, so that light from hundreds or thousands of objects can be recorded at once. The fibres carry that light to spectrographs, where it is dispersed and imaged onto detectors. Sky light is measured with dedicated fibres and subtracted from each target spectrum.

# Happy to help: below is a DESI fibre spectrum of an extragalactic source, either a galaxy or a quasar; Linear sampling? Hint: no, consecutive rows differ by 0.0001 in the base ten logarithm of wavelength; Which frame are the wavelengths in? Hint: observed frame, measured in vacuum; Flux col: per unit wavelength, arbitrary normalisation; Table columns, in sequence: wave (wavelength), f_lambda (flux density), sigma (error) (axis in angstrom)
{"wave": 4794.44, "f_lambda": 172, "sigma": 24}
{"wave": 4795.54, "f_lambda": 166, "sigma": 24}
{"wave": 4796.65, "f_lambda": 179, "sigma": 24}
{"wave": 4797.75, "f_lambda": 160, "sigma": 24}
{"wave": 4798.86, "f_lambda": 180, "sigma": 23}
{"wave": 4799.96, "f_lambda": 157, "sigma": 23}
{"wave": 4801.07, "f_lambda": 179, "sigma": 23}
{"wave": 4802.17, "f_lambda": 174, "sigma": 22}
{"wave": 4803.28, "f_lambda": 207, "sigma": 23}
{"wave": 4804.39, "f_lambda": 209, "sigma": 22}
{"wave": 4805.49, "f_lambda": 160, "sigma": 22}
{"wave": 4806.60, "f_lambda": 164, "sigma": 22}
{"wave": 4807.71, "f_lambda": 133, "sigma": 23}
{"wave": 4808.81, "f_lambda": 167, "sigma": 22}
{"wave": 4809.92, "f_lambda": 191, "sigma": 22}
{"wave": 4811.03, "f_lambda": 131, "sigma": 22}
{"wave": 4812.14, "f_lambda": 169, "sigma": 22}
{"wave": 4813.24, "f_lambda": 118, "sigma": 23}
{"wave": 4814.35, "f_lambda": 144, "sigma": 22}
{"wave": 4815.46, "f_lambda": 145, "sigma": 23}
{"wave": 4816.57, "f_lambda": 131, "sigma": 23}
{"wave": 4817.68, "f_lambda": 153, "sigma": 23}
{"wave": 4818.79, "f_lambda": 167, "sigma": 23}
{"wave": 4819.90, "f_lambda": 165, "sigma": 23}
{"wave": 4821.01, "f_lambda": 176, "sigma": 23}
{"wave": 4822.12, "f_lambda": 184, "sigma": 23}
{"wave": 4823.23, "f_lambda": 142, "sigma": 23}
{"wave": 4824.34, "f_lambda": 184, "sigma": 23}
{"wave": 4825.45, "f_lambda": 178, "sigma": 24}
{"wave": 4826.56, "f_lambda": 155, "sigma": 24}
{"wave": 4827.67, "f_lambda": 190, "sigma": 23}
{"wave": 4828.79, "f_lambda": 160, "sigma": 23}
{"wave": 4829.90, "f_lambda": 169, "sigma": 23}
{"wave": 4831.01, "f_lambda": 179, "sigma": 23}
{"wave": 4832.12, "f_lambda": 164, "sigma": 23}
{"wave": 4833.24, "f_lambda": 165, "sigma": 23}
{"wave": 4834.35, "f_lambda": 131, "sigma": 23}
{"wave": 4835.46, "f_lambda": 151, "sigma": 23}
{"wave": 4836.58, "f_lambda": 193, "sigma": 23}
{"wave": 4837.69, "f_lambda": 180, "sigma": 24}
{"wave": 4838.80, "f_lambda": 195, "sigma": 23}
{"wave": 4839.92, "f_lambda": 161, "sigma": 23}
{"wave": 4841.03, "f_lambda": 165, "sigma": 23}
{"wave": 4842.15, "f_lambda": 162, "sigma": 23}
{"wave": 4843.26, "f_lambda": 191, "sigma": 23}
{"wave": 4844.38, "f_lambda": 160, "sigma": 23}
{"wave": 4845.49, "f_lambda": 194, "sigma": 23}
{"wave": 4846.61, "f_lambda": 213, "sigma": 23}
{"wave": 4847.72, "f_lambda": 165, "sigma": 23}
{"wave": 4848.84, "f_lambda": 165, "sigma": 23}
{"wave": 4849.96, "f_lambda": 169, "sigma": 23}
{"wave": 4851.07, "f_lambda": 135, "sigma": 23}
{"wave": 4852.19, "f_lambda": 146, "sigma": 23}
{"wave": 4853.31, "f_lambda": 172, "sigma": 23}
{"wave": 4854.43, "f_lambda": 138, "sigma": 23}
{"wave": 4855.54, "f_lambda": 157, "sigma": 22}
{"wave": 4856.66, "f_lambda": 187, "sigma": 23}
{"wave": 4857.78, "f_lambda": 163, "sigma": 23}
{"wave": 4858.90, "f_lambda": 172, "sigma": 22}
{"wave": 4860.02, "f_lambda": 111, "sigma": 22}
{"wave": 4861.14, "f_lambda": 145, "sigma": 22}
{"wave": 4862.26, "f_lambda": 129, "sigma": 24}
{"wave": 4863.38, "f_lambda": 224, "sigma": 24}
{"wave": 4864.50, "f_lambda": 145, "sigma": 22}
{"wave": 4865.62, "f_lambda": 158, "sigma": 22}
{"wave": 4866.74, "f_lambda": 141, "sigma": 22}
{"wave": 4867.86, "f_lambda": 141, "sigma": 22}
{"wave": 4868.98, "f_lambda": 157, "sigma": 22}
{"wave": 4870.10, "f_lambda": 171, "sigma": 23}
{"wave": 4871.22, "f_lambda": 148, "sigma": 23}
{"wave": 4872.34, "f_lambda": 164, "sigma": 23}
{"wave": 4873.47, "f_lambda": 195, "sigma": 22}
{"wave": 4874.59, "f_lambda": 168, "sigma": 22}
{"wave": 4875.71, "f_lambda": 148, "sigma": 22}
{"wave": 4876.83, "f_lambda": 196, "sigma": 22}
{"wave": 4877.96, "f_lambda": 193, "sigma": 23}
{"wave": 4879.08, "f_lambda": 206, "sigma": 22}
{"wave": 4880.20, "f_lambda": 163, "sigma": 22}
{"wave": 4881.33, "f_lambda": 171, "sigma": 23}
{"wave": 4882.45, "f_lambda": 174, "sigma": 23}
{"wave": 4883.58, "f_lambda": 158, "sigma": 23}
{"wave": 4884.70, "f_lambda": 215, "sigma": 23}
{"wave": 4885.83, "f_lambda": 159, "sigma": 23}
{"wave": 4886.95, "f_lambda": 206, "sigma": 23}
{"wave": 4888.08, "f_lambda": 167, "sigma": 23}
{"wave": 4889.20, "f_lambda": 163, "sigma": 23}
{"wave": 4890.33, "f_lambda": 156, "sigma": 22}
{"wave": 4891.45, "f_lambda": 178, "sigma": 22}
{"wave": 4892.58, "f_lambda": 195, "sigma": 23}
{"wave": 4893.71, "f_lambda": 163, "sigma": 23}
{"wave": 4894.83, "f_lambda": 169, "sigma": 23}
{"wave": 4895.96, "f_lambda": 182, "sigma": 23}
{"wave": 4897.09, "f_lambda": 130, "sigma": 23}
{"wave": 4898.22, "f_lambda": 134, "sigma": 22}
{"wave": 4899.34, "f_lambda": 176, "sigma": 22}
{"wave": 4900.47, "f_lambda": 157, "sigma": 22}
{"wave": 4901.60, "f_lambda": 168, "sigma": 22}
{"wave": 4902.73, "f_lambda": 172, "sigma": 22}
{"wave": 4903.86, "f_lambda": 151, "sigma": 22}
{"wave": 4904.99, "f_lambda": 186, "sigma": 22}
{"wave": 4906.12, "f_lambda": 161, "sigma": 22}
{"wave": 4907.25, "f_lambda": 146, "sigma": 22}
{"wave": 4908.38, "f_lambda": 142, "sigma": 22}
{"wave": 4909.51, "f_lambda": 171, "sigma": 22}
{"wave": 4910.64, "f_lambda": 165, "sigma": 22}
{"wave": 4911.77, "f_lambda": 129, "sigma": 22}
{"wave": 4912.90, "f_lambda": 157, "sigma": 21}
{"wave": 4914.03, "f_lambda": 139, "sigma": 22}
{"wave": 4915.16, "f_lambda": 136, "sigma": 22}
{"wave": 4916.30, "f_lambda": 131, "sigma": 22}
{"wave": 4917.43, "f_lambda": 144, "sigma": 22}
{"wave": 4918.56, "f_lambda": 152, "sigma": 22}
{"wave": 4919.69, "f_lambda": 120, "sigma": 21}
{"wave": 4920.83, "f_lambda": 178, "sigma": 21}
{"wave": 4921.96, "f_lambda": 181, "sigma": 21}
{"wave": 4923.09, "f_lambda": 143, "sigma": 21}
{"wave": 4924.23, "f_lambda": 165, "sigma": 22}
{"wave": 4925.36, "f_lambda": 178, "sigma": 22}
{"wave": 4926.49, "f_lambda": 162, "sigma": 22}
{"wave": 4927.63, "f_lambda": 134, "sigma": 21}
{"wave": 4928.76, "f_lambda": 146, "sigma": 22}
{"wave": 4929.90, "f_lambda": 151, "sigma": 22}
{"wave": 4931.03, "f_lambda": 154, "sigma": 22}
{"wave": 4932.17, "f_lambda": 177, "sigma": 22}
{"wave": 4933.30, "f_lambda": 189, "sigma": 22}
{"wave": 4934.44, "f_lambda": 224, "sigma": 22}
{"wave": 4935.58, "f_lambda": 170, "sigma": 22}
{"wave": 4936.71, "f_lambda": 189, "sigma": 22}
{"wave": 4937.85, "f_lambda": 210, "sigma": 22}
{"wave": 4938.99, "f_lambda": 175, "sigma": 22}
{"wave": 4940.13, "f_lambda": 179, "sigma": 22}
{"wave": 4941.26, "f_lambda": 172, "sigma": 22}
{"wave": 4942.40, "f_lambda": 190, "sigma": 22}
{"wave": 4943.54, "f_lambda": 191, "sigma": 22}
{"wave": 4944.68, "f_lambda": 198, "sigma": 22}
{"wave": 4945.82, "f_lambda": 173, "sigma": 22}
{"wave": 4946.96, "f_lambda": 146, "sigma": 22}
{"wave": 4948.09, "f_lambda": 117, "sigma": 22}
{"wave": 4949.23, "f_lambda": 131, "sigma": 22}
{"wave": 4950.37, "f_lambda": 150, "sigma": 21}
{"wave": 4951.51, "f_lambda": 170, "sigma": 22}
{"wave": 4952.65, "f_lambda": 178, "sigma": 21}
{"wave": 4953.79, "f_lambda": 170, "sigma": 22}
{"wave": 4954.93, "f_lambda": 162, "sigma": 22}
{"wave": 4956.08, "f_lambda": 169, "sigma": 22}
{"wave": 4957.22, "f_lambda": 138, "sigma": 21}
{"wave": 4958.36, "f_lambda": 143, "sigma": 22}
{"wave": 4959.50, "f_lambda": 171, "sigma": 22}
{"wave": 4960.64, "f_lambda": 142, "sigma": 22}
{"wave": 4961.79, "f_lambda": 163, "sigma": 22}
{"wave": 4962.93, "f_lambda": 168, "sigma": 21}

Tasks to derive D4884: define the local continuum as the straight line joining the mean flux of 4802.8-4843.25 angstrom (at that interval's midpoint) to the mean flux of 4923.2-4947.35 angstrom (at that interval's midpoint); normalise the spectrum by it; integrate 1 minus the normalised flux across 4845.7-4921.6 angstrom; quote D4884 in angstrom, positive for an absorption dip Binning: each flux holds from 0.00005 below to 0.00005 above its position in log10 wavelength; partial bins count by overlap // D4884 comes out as 3.3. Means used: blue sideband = 165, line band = 163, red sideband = 174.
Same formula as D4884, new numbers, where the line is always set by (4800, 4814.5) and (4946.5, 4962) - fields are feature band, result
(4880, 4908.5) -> -1.6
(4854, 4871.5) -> 0.6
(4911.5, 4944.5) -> -2.0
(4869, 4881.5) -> -1.1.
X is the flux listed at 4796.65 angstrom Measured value 179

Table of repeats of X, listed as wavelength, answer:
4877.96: 193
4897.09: 130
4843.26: 191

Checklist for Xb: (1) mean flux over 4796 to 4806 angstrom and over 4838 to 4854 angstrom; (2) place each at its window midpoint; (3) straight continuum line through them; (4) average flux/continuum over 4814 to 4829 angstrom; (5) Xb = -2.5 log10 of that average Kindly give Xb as 0.078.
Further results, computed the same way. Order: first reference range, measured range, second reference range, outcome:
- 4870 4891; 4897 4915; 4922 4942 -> 0.119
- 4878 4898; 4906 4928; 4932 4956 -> 0.148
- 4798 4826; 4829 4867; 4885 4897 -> 0.023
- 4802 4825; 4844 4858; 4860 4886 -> -0.009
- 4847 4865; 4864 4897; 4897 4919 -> -0.097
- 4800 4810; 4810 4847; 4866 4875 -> 0.022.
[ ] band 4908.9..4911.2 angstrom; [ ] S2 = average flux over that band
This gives 168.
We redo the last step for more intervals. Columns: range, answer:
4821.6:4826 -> 172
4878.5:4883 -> 179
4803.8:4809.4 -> 167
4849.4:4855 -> 152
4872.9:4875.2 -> 180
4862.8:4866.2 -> 175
